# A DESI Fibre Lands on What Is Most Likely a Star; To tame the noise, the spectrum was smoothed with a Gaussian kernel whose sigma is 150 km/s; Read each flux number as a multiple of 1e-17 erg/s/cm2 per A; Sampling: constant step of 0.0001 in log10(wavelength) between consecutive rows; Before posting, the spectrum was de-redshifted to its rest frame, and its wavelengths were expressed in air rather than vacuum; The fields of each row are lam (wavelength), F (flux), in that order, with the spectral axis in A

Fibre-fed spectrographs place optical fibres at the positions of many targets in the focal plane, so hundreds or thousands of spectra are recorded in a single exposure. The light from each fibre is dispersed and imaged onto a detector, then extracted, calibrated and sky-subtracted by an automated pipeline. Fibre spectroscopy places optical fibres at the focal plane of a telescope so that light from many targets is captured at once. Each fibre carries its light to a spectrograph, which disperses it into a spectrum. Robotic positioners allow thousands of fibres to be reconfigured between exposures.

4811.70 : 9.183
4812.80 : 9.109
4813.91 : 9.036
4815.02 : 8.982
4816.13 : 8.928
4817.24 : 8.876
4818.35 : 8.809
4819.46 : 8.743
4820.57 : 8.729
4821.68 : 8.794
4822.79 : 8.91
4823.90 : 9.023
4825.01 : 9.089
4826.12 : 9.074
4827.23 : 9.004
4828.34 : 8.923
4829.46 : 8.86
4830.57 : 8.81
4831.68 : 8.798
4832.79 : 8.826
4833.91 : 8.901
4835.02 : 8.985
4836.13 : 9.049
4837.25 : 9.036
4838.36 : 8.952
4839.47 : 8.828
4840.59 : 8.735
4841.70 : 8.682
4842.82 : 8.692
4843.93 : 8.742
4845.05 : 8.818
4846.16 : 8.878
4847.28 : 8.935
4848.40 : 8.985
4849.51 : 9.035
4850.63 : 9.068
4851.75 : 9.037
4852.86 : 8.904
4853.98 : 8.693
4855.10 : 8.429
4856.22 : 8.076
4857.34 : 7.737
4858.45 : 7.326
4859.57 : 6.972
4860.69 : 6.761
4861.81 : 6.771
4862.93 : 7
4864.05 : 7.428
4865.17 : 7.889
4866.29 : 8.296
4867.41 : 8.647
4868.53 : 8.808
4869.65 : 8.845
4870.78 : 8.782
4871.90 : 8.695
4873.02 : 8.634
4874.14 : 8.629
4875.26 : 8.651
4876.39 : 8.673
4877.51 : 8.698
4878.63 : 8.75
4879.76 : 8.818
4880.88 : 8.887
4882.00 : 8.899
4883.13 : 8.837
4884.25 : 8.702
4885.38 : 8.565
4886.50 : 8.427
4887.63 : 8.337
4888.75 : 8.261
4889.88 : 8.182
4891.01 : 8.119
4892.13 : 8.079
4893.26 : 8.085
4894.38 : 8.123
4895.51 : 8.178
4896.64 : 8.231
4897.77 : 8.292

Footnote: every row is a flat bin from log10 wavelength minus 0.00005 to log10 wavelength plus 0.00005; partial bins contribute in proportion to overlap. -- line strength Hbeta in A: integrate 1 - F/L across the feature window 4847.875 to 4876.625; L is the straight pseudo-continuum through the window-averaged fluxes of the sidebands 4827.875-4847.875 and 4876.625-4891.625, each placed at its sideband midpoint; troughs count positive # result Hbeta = 1.5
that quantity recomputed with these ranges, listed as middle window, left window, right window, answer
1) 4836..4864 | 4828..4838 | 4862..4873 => 0.67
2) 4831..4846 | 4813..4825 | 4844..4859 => -0.21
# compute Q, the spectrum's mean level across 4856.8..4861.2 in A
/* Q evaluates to 7.21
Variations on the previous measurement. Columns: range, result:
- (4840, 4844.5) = 8.7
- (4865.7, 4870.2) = 8.65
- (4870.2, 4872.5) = 8.72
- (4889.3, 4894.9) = 8.12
